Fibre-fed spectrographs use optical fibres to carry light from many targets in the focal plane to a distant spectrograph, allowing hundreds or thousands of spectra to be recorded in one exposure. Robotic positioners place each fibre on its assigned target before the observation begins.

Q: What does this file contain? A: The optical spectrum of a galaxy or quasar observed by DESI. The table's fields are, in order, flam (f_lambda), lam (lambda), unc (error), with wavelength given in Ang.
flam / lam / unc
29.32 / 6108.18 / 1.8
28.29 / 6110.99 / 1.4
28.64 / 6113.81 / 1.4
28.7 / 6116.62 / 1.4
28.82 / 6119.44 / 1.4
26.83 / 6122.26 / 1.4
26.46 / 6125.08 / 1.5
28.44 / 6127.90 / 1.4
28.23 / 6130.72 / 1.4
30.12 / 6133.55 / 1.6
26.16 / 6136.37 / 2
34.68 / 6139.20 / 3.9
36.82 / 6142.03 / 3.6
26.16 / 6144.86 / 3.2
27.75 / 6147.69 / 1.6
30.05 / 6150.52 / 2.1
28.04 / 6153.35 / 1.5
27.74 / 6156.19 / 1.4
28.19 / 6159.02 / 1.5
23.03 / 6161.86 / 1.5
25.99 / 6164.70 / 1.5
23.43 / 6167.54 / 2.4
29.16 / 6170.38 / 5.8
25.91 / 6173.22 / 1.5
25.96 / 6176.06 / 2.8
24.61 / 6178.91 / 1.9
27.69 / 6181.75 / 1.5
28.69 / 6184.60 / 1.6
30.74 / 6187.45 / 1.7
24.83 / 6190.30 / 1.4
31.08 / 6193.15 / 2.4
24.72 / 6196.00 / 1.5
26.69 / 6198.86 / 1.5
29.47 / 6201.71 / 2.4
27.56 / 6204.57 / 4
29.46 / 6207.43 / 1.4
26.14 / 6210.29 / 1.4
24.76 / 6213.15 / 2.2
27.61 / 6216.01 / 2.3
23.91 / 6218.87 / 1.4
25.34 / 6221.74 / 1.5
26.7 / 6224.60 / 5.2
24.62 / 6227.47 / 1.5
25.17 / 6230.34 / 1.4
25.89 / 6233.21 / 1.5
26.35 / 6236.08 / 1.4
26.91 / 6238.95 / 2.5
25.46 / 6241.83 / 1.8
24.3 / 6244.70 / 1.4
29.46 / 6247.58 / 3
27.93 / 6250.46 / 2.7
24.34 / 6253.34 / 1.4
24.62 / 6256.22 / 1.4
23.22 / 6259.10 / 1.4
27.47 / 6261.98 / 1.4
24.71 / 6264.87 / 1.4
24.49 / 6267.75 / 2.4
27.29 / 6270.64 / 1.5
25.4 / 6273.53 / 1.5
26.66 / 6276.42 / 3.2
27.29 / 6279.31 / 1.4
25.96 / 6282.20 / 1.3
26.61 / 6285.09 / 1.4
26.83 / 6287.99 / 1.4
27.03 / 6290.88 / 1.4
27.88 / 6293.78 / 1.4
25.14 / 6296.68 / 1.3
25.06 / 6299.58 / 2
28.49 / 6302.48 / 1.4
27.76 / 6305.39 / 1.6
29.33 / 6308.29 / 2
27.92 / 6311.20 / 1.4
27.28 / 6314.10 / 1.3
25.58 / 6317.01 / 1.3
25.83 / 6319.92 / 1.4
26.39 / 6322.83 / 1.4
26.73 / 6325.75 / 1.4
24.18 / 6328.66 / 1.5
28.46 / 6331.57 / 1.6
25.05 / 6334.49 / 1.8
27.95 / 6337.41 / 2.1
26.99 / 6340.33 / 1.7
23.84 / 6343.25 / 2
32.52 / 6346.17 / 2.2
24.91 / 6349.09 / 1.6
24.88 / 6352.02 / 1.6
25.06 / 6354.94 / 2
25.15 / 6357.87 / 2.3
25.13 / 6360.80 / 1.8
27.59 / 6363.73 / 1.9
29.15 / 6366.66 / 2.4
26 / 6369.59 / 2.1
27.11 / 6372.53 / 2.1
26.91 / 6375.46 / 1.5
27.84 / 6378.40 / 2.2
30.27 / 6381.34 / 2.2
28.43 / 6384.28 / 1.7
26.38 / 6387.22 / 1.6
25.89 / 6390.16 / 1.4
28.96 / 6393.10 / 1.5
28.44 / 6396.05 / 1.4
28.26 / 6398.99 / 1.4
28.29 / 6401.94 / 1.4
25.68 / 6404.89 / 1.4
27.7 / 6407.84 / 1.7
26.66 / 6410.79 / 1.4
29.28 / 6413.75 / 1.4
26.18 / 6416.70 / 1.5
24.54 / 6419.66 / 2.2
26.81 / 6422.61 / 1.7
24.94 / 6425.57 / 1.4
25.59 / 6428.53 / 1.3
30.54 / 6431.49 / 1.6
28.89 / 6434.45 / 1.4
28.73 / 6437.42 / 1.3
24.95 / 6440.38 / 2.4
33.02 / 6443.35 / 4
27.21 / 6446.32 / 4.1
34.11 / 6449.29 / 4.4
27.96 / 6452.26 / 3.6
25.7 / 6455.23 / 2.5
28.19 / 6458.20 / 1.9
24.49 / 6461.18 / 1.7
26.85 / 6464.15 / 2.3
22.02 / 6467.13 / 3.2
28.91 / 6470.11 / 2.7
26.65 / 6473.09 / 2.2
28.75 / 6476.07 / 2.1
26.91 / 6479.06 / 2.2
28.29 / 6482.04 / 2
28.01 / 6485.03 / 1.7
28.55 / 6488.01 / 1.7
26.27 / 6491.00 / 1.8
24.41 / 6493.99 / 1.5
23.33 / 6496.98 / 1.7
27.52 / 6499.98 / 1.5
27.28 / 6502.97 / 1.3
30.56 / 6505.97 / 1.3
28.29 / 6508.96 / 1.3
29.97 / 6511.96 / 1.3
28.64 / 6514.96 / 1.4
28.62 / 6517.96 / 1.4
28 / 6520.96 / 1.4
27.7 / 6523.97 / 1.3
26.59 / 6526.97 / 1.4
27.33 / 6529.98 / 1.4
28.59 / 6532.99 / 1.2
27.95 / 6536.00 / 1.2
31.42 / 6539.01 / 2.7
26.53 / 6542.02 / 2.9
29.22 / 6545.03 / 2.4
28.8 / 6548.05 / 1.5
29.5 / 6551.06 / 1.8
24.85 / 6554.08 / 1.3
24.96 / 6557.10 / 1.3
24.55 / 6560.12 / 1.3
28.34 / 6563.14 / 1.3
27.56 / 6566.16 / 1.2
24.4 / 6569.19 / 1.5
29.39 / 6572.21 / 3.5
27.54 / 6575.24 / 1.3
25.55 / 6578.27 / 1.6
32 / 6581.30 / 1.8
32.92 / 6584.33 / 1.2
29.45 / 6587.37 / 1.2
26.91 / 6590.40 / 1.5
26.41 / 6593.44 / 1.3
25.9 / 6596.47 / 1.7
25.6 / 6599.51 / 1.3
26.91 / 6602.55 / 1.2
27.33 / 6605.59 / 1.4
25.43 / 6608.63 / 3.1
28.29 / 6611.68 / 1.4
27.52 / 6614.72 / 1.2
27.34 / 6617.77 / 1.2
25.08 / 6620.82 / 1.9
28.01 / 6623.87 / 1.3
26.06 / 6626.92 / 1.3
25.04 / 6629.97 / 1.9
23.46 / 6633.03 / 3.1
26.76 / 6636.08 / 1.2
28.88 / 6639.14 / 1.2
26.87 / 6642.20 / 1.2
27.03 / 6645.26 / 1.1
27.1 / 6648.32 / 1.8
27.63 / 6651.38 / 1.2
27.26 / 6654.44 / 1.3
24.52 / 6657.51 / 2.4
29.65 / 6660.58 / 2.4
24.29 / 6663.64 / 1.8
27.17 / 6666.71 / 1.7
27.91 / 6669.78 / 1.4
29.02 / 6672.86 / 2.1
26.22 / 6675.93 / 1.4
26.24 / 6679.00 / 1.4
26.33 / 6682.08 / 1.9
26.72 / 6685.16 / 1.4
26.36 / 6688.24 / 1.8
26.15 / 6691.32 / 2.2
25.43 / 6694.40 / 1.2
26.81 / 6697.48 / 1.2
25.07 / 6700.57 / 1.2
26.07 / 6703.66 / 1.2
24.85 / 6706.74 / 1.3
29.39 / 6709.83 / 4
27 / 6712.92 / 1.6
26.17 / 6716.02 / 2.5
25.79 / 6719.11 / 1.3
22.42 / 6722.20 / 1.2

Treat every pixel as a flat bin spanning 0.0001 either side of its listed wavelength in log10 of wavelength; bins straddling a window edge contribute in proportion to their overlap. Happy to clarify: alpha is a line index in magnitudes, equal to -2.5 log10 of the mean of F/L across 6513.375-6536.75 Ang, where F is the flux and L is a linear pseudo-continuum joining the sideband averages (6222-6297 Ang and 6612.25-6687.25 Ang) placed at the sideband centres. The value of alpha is -0.06 mag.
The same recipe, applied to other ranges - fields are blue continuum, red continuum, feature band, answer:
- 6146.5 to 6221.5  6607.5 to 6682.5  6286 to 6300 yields 0.02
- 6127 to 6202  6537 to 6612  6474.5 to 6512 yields 0.01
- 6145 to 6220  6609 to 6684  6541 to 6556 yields -0.04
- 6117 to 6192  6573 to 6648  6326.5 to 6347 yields 0.03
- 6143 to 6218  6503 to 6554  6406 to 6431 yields 0.06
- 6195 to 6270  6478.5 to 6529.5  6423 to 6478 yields -0.01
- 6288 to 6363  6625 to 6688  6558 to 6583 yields -0.03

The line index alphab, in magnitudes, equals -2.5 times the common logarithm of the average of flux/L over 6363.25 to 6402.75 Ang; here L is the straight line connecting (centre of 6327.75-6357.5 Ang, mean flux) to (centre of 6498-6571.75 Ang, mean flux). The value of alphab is -0.046 mag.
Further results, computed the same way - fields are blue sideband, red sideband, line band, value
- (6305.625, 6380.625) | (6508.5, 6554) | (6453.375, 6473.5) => 0.067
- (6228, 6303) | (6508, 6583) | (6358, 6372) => -0.003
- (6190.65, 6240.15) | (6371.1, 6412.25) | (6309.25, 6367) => 0.033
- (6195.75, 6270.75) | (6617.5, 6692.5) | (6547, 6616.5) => -0.033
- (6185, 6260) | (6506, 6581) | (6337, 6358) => 0.024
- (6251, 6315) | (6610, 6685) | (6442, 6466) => -0.068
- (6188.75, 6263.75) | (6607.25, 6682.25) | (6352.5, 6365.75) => 0.026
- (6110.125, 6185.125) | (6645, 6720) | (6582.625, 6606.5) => -0.034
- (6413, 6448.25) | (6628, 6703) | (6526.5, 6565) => -0.020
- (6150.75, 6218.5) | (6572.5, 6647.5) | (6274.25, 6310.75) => 0.003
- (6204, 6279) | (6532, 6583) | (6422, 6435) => -0.011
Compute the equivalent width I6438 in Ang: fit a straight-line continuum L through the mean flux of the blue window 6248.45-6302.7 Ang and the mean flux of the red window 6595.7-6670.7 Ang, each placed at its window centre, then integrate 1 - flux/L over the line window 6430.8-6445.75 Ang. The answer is -1.5 Ang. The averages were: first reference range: 26.1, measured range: 29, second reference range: 26.7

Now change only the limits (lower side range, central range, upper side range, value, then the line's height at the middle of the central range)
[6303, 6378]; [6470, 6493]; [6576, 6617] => -0.3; 27.3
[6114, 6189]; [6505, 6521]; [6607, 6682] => -1.2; 27.1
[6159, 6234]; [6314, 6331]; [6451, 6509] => 0.4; 26.7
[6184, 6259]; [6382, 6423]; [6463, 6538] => -0.3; 27.1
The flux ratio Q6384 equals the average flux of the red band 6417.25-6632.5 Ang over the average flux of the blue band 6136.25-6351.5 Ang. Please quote 1.0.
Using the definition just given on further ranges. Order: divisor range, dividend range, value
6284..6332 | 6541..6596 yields 1.03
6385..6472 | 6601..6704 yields 0.97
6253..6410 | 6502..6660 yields 1.03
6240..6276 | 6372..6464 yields 1.07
